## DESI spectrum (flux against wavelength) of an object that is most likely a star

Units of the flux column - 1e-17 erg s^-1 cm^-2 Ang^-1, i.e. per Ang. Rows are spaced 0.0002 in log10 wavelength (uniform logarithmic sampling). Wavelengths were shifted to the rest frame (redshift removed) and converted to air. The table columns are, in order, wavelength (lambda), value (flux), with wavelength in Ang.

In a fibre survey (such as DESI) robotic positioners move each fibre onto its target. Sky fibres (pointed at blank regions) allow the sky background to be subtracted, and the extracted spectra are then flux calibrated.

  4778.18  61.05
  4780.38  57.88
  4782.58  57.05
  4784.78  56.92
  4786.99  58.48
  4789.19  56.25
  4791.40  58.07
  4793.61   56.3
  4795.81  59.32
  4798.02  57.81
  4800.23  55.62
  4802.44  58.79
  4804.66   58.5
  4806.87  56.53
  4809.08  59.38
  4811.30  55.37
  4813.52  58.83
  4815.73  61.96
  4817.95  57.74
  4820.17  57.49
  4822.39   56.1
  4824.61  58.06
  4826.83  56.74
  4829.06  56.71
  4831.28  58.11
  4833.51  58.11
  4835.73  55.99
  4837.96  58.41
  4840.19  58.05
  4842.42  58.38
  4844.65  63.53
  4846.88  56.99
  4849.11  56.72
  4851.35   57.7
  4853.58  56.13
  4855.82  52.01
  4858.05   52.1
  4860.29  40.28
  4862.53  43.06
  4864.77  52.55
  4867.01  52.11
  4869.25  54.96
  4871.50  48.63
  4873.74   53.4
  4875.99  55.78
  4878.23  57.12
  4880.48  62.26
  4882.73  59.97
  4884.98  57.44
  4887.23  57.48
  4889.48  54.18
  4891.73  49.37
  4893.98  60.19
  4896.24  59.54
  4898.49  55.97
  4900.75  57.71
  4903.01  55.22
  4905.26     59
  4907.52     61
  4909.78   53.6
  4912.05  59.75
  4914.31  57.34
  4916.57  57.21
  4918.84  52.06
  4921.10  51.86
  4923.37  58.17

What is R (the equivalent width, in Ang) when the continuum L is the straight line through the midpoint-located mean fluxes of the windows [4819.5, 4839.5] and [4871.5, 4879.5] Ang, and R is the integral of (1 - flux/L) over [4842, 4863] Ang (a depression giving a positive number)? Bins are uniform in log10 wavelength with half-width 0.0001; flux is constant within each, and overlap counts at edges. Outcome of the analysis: 0.8 Ang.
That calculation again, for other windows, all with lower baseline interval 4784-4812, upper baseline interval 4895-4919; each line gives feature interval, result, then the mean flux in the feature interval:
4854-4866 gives 1.86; 48.5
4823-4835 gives 0.01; 57.5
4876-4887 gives -0.26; 58.7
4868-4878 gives 0.67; 53.5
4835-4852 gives -0.25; 58.3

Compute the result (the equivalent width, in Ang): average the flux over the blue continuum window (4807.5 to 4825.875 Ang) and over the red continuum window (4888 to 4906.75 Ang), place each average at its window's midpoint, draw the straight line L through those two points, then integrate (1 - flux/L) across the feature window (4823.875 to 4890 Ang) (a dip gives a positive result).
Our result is 2.17 Ang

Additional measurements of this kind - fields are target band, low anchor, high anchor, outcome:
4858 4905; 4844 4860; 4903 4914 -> 2.0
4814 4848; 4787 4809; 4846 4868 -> -2.4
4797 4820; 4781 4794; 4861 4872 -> -1.1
